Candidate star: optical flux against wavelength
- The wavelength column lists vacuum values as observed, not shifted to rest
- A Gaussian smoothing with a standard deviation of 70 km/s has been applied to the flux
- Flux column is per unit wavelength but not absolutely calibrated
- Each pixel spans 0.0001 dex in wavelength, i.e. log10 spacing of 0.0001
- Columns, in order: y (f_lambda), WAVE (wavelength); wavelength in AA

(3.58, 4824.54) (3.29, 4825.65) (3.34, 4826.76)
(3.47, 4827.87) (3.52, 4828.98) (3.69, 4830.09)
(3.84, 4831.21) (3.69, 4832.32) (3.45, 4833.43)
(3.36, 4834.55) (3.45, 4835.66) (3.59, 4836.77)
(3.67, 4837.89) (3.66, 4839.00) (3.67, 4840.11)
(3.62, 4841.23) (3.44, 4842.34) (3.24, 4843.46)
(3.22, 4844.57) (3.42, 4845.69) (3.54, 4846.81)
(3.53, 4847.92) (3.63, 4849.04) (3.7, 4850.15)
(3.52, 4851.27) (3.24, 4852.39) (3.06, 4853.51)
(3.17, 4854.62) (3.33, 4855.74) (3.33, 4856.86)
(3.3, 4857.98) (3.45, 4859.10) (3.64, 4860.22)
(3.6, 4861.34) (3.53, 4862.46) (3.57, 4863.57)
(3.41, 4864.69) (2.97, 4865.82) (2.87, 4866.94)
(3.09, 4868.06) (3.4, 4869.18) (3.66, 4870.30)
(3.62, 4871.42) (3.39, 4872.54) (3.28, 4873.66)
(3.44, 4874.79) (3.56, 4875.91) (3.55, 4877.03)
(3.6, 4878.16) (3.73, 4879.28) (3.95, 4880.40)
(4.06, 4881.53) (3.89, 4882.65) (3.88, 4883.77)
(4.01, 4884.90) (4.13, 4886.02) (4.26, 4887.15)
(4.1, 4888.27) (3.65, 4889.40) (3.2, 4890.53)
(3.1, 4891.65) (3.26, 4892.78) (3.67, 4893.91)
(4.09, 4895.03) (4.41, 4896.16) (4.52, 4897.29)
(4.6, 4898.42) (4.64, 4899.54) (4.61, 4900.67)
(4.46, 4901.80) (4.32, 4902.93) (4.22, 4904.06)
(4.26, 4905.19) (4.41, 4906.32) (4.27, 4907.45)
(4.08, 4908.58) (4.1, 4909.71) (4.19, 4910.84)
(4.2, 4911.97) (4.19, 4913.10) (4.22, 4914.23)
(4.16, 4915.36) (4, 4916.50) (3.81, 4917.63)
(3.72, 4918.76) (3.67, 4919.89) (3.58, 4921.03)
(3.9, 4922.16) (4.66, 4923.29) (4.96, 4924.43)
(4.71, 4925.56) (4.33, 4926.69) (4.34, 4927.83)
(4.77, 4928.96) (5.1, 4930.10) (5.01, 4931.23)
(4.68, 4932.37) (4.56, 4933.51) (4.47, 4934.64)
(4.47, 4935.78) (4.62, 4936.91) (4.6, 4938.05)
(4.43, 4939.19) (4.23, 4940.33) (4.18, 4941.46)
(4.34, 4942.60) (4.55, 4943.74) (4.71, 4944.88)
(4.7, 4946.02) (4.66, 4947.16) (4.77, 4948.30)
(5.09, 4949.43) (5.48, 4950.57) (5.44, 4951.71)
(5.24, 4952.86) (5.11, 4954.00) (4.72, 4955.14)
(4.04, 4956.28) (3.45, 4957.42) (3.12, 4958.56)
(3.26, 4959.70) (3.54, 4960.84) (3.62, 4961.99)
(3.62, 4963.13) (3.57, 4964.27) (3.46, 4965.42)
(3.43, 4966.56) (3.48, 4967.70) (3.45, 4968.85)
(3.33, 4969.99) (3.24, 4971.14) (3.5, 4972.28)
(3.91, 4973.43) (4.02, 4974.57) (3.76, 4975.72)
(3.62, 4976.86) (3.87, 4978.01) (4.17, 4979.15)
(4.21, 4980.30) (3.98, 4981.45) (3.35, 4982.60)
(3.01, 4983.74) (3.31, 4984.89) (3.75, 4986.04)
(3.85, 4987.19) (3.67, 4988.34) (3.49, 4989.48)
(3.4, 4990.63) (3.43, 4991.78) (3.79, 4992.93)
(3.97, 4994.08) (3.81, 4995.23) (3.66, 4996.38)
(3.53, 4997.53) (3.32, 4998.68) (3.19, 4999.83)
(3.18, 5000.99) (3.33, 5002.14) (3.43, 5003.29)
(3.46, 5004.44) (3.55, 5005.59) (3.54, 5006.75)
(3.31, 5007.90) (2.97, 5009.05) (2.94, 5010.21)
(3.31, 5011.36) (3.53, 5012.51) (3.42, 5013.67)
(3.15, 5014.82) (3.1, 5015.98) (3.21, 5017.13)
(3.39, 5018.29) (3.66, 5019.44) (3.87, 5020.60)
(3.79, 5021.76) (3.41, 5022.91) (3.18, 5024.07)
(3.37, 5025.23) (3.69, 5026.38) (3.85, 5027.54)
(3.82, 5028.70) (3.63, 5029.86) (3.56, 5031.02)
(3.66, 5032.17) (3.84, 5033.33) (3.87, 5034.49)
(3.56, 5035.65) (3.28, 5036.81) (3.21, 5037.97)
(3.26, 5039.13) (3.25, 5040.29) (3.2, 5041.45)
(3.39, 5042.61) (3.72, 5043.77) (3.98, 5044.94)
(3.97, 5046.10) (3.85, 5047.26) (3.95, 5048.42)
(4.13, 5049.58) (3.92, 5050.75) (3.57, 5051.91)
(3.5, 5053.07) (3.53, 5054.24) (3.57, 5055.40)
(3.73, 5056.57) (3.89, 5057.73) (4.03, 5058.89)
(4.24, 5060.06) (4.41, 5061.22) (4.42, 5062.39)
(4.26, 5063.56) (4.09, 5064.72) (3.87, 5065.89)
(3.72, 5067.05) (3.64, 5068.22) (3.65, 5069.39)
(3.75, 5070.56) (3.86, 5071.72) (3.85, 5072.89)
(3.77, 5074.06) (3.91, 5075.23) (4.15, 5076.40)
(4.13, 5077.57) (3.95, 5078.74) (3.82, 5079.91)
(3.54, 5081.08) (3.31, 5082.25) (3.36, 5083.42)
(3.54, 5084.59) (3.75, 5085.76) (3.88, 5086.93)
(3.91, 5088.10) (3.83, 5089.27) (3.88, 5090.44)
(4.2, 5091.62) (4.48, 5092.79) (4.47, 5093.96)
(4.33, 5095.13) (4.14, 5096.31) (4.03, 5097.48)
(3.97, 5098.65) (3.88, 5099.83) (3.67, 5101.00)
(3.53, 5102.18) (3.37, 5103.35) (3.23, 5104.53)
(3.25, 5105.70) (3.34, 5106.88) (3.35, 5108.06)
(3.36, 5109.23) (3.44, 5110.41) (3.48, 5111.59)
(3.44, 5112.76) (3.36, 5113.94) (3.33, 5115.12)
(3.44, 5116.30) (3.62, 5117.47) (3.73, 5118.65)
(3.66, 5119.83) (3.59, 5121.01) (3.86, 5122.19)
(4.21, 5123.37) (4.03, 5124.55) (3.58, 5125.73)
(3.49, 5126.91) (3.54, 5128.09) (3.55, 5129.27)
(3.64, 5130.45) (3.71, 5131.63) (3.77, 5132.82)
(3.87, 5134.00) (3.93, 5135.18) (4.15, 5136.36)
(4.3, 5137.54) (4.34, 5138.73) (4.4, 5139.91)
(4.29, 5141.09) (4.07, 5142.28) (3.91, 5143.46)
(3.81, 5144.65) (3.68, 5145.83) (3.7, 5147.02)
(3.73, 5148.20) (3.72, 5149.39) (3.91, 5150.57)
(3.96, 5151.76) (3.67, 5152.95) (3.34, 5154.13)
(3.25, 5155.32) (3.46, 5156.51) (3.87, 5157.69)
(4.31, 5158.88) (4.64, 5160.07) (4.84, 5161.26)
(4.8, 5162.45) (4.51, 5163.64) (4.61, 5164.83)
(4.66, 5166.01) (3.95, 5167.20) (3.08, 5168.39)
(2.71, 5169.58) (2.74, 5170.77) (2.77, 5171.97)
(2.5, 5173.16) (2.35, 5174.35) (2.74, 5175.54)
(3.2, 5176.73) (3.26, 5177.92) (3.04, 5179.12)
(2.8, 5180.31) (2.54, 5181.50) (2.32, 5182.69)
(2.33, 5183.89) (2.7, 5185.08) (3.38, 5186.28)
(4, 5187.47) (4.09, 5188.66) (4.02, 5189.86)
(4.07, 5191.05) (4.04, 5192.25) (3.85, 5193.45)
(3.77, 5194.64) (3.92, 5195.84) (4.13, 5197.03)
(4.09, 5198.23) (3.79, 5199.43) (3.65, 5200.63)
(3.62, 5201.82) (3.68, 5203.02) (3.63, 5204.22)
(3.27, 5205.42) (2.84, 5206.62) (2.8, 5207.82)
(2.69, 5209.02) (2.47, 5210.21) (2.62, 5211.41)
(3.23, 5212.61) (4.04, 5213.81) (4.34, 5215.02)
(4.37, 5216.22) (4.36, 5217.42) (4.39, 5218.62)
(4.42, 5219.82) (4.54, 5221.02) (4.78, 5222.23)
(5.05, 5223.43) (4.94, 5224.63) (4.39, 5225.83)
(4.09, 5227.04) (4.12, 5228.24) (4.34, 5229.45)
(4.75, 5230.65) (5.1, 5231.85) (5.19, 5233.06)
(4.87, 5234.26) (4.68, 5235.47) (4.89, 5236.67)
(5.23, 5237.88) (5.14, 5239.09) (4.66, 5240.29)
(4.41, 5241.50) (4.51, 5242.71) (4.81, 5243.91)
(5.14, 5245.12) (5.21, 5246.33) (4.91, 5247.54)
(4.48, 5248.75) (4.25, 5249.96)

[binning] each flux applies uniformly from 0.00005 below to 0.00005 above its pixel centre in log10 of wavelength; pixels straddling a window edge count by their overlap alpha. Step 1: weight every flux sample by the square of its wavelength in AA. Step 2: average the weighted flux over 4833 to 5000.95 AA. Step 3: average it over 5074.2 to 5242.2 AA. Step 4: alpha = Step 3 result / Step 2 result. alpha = 1.08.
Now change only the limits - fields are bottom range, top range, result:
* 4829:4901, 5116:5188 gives 1.12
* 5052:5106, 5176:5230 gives 1.00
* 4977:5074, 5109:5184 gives 1.05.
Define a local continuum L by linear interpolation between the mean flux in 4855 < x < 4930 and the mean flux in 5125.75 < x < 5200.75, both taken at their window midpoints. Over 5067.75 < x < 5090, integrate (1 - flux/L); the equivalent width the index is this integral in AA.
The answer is -0.2 AA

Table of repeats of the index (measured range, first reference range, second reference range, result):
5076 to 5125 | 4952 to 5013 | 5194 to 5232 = 0.66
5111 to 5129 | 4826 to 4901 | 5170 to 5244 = 0.69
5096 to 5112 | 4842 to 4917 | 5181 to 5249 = 1.60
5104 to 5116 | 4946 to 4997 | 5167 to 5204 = 0.55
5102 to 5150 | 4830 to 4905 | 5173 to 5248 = 1.99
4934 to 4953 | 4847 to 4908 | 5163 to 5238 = -4.89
